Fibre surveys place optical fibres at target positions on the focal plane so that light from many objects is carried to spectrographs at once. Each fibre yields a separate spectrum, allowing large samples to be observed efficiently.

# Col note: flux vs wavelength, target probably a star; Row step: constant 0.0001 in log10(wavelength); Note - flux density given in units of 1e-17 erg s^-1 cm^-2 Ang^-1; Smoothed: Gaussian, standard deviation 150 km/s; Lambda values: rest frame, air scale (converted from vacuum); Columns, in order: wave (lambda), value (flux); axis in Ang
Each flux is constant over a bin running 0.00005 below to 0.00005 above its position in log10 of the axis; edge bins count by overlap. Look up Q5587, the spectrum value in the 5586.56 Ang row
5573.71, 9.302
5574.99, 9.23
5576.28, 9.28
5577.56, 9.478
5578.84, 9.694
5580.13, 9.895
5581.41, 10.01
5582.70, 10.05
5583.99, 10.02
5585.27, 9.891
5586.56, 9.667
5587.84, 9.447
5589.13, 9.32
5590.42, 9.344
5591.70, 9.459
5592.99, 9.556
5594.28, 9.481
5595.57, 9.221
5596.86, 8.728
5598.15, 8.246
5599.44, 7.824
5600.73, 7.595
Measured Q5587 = 9.667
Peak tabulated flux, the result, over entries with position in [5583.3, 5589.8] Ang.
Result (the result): 10.02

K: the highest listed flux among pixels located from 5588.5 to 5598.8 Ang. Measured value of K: 9.556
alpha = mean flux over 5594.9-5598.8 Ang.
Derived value 8.72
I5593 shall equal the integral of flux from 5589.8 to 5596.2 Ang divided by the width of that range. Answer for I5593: 9.41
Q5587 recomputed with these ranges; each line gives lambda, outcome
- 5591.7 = 9.459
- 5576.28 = 9.28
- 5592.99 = 9.556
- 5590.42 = 9.344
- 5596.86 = 8.728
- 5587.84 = 9.447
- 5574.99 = 9.23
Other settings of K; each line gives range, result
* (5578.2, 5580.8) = 9.895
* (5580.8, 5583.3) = 10.05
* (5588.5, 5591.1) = 9.344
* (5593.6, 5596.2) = 9.481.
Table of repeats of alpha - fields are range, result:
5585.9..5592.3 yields 9.45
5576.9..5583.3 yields 9.83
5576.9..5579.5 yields 9.6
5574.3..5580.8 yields 9.52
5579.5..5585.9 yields 9.98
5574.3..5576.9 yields 9.25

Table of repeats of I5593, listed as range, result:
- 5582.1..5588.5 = 9.81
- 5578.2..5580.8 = 9.8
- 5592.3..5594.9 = 9.5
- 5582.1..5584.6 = 10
